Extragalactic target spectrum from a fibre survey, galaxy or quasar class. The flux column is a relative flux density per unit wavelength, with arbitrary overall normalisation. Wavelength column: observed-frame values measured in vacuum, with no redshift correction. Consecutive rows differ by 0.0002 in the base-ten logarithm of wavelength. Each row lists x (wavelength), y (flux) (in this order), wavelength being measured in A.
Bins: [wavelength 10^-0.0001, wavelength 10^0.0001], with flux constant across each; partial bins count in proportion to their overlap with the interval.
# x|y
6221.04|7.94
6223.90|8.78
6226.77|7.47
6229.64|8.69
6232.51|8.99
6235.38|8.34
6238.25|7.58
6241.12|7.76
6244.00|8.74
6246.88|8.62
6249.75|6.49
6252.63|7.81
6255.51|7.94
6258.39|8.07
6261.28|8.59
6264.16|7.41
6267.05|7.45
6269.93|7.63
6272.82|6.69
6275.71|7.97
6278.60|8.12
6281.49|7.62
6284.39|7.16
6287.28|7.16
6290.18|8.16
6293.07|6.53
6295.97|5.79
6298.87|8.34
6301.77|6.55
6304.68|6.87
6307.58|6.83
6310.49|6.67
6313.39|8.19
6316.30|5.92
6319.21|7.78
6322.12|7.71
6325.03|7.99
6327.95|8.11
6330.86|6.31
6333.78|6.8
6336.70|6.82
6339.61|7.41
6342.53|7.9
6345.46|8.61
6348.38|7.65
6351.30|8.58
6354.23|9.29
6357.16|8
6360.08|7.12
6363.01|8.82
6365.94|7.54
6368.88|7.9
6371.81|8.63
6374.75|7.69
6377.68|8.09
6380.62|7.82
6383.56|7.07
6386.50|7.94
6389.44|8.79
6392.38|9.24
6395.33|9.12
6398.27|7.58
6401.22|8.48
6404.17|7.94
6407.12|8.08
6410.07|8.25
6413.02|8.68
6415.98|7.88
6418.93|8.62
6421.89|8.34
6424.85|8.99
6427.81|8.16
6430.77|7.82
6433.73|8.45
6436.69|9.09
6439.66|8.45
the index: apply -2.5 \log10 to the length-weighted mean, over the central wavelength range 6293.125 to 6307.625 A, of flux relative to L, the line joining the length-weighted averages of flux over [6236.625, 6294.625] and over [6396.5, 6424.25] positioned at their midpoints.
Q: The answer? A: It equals 0.14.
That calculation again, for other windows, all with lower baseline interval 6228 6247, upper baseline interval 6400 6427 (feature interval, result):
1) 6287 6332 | 0.16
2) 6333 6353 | 0.08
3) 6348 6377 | 0.03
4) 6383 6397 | -0.02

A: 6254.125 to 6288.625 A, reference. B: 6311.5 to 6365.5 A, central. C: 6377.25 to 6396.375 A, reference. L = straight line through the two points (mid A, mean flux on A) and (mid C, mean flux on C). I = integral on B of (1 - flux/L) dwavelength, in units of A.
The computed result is 2.1 A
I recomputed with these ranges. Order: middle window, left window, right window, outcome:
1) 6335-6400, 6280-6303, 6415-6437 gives -1.70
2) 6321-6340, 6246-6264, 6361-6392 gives 1.64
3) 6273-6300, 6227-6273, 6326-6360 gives 1.67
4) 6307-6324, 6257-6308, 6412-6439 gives 0.93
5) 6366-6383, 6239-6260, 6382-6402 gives 0.67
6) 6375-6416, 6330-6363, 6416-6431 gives -0.26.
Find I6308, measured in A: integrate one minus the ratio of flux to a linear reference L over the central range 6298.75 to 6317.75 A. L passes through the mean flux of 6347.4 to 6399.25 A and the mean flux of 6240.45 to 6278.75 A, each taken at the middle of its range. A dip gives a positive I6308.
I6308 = 2.37 A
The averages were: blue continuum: 7.8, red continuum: 8.17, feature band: 6.96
